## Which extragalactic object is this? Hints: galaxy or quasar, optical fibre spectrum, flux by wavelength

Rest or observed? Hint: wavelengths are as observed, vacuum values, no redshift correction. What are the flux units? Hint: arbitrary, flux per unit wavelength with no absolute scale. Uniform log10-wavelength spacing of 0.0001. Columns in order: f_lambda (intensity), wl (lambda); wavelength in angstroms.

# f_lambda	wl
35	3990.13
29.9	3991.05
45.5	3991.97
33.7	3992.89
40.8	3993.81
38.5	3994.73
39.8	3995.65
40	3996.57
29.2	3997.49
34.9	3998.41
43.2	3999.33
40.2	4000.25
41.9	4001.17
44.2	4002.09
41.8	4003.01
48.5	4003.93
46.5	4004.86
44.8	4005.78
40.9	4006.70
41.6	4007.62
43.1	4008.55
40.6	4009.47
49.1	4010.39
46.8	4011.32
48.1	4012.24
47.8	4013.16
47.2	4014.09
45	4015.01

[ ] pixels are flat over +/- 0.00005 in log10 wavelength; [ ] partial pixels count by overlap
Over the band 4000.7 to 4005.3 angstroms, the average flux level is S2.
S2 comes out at 44.5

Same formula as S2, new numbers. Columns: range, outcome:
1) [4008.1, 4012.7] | 45.6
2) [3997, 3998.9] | 32.4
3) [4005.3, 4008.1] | 42.5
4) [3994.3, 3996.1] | 39.2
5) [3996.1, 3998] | 34.7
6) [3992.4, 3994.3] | 37.4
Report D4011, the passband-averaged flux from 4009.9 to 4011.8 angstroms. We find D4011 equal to 47.8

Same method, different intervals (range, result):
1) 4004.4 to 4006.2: 45.7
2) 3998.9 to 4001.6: 41.8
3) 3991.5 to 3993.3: 39.7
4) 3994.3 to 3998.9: 36.5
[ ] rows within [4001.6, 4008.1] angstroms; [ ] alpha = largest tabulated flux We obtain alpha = 48.5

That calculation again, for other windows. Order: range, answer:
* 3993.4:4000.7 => 43.2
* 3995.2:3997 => 40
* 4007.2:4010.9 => 49.1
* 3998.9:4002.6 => 44.2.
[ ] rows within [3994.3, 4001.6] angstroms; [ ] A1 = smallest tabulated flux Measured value 29.2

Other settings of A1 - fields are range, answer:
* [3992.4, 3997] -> 33.7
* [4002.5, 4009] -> 40.9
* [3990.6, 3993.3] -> 29.9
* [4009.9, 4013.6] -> 46.8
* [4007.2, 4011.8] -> 40.6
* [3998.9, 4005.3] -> 40.2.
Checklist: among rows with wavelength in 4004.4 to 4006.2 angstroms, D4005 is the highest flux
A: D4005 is 46.5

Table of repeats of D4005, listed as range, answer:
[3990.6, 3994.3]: 45.5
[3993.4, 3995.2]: 40.8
